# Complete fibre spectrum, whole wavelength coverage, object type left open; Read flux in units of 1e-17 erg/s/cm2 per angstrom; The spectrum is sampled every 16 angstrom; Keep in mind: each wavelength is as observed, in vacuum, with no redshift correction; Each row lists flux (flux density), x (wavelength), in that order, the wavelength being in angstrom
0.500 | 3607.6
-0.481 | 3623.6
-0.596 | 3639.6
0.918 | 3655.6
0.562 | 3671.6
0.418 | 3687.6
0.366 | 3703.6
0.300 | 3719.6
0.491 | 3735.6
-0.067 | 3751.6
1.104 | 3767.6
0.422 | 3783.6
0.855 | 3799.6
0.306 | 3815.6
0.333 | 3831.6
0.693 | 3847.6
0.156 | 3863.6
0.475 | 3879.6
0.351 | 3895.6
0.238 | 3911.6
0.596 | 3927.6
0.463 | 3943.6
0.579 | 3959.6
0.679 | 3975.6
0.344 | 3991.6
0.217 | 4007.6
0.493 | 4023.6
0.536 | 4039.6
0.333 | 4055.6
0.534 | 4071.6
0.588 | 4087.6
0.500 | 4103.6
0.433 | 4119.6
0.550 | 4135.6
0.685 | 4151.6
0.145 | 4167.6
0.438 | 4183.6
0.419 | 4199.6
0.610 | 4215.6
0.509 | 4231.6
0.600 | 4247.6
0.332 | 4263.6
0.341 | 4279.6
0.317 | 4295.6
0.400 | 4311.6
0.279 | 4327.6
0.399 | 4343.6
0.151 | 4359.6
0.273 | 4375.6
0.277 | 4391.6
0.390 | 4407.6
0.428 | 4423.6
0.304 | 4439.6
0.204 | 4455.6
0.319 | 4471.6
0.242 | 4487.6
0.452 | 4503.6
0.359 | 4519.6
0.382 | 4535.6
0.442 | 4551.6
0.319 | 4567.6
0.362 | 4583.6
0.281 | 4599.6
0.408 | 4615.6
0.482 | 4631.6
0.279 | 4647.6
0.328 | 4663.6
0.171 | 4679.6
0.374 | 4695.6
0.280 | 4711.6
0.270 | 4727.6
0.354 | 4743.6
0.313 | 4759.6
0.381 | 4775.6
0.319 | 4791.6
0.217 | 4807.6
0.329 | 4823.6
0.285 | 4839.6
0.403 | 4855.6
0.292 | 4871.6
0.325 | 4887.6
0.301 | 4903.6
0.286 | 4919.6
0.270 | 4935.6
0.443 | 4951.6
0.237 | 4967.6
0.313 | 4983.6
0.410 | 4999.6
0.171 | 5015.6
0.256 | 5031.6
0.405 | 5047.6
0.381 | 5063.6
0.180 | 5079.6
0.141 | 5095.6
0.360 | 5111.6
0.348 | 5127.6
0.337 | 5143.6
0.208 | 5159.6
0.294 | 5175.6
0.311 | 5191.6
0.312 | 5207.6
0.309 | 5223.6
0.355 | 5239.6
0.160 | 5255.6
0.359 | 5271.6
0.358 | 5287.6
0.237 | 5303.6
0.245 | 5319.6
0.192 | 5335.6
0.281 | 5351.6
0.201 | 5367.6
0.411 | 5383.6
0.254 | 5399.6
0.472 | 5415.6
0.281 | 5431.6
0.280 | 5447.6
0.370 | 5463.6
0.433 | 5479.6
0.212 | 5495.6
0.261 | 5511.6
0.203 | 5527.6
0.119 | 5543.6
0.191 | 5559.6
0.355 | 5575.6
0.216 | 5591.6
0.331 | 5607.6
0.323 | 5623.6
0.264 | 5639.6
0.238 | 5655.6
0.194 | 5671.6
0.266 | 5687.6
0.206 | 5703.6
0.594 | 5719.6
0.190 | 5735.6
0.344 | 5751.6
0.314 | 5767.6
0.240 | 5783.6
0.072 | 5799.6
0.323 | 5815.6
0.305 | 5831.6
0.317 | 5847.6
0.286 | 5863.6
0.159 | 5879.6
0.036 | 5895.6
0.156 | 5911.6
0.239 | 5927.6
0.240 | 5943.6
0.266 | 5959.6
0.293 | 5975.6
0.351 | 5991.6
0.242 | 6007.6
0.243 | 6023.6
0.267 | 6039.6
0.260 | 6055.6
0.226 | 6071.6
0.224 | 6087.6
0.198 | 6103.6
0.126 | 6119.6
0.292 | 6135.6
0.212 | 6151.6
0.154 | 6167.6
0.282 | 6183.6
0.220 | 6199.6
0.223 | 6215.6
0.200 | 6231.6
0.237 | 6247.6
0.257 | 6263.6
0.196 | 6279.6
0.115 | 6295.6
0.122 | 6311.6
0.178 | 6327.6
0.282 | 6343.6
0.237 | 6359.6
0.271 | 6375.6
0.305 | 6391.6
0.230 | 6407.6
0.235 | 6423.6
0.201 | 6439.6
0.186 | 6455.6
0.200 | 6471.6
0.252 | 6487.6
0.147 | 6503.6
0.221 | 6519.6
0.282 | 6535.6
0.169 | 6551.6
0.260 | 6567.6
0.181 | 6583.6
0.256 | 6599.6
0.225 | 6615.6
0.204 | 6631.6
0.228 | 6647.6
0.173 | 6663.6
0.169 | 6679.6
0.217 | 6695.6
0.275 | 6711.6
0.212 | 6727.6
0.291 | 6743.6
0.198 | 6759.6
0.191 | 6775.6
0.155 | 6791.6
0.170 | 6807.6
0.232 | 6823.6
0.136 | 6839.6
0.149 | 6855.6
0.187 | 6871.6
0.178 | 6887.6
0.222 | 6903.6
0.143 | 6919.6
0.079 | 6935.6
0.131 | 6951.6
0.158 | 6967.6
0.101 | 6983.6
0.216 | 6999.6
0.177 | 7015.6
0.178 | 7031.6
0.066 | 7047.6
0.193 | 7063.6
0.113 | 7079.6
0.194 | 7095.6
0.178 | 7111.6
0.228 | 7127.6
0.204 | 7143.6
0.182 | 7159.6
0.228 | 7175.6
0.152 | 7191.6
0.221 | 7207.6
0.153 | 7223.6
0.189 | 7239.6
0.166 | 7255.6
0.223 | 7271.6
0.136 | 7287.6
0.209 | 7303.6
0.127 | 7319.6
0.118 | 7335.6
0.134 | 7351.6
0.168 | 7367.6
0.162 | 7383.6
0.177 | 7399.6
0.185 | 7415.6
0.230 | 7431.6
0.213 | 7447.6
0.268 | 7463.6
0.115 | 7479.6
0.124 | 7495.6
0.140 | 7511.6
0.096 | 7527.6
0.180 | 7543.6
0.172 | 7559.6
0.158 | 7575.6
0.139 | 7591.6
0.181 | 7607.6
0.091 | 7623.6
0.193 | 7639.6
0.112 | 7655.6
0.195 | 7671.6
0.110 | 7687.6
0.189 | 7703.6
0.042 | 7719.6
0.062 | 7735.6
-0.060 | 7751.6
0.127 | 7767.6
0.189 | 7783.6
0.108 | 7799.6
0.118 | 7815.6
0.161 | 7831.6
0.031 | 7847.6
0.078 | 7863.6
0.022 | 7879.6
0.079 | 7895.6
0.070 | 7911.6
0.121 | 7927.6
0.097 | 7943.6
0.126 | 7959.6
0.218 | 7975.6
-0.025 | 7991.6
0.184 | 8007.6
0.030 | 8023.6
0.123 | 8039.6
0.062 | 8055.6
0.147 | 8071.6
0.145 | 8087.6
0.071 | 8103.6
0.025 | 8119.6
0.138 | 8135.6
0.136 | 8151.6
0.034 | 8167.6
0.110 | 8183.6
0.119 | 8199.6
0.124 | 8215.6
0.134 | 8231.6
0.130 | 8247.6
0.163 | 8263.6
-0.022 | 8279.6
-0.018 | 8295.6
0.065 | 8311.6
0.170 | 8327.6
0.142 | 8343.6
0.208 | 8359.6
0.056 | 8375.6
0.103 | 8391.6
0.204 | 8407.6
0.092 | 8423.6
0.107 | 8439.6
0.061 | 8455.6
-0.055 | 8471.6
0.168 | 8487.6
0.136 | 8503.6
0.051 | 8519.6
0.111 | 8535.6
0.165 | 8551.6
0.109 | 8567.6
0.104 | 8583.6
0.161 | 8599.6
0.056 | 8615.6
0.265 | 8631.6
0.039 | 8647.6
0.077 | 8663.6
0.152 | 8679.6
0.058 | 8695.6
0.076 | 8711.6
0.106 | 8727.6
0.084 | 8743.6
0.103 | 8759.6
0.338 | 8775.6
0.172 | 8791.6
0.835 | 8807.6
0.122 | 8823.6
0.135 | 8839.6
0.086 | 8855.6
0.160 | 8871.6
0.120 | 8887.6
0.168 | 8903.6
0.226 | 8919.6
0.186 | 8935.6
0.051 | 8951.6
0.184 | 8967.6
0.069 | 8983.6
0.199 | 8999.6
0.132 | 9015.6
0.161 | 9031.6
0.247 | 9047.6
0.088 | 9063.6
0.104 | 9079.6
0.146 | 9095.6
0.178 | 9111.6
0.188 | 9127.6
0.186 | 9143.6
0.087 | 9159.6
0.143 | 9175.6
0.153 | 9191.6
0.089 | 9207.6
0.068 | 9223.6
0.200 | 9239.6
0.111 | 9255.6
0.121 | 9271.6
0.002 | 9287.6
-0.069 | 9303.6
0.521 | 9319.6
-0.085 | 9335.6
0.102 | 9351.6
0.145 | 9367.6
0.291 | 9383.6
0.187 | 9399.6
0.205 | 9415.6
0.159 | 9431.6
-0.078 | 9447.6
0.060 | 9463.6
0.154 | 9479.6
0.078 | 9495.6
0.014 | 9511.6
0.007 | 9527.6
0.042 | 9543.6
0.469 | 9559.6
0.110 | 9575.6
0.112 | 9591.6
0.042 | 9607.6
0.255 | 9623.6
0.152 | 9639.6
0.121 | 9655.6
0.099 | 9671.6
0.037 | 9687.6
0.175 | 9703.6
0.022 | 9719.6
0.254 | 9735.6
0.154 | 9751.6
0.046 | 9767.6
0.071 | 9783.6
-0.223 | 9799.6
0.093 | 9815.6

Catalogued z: 1.362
